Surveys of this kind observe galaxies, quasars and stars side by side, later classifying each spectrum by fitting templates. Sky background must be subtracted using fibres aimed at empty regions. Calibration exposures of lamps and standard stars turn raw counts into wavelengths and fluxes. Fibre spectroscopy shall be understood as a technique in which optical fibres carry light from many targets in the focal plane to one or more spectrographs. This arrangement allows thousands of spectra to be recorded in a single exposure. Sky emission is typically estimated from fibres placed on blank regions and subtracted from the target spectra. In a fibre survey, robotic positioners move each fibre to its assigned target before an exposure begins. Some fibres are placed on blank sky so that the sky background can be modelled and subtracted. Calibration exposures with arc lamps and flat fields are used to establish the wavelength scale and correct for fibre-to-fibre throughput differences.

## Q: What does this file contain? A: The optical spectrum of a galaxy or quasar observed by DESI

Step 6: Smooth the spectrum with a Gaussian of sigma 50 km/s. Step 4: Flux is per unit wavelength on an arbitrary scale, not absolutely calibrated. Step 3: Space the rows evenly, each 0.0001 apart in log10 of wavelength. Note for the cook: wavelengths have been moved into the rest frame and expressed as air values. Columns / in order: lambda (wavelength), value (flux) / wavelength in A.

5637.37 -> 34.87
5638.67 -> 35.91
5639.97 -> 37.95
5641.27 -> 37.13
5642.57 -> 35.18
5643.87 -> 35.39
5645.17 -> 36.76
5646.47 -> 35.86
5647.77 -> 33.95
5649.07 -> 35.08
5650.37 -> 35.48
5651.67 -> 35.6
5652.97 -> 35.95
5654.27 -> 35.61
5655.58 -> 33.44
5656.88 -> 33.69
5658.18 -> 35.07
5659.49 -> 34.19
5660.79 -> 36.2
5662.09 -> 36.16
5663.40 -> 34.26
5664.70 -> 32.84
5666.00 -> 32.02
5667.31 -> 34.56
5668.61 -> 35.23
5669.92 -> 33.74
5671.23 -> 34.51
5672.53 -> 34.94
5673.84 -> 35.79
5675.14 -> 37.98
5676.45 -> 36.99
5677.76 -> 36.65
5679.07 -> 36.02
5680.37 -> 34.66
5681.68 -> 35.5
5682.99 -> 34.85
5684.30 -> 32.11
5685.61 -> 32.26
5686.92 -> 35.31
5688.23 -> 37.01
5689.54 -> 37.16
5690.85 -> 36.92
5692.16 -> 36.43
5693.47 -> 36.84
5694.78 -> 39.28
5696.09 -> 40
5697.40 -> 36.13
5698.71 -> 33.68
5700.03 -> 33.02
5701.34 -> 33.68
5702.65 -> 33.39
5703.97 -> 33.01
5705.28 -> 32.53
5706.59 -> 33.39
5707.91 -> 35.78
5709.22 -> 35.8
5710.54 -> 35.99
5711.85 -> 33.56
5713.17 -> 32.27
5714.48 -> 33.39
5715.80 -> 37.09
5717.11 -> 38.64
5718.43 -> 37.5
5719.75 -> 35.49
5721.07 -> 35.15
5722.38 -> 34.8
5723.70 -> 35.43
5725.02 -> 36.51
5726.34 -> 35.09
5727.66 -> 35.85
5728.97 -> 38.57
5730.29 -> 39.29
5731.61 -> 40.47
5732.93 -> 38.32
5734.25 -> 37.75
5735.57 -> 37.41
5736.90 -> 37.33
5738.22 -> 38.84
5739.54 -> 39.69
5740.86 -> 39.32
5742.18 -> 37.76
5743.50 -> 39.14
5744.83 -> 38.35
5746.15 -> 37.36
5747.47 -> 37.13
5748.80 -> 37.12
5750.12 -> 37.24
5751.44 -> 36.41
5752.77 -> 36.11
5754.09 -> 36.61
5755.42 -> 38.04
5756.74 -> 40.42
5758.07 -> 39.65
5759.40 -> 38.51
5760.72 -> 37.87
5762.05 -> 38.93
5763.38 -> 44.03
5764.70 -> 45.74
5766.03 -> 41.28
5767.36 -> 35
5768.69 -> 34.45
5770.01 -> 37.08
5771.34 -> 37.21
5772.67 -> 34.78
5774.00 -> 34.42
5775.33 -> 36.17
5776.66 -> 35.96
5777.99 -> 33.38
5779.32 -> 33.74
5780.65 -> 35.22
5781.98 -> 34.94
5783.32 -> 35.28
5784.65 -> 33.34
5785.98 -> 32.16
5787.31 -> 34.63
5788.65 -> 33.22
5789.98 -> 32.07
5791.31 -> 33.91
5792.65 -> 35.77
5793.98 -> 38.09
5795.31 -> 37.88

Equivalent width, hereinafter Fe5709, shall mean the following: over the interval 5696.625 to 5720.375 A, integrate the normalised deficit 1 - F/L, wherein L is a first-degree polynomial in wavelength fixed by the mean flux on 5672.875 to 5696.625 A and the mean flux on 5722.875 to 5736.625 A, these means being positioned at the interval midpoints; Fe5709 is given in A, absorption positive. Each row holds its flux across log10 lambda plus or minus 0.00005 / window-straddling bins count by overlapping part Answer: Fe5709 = 1.4 A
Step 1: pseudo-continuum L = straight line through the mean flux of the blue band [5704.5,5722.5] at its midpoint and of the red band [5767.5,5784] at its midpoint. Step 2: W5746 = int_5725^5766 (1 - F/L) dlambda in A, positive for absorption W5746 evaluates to -3.9 A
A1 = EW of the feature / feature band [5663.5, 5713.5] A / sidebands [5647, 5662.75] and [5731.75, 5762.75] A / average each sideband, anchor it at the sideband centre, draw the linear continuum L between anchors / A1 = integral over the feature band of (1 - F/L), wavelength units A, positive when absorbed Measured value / 1.5 A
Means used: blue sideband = 35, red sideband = 38.1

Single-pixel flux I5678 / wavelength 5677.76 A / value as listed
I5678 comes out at 36.65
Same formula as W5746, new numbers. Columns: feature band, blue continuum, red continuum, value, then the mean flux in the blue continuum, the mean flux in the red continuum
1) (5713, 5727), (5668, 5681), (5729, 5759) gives 0.60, 35.7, 38.2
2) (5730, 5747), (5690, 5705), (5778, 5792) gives -1.83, 35.6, 33.8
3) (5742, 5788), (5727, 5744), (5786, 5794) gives -1.12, 38.5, 34.1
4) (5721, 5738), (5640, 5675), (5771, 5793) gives -1.23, 35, 34.4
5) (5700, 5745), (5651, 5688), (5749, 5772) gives 0.85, 34.9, 38.5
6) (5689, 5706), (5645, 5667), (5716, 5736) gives 0.29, 34.8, 37.1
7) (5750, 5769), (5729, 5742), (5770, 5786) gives -1.19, 38.7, 34.9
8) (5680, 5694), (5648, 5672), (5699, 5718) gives -0.35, 34.6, 34.4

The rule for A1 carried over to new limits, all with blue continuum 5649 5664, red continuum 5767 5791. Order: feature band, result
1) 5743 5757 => -1.14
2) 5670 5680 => -0.28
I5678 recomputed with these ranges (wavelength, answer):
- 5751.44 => 36.41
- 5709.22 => 35.8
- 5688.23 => 37.01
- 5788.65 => 33.22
